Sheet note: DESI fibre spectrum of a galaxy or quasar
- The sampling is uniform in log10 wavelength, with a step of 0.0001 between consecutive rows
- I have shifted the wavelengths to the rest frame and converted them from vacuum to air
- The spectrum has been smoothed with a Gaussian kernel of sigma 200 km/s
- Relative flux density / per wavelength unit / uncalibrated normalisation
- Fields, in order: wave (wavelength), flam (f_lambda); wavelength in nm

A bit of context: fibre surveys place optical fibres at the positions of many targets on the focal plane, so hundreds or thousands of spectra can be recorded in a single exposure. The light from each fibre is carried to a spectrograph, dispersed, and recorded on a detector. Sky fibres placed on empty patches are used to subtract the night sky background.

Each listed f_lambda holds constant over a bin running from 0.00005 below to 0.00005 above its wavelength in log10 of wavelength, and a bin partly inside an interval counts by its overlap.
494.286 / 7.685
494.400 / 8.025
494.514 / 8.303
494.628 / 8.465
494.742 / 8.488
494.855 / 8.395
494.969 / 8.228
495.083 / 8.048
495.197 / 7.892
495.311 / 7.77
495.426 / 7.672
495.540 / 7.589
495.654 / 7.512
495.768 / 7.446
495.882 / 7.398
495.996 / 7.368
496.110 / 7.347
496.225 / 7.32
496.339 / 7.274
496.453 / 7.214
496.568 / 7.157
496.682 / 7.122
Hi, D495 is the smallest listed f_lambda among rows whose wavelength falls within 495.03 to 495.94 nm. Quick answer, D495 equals 7.398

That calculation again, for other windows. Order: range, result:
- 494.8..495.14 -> 8.048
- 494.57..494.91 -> 8.395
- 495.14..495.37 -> 7.77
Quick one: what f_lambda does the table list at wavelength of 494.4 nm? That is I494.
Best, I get 8.025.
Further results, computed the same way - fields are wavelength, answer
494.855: 8.395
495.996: 7.368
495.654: 7.512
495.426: 7.672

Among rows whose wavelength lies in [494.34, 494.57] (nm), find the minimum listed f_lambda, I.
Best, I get 8.025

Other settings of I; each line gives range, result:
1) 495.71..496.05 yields 7.368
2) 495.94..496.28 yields 7.32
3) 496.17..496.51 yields 7.214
